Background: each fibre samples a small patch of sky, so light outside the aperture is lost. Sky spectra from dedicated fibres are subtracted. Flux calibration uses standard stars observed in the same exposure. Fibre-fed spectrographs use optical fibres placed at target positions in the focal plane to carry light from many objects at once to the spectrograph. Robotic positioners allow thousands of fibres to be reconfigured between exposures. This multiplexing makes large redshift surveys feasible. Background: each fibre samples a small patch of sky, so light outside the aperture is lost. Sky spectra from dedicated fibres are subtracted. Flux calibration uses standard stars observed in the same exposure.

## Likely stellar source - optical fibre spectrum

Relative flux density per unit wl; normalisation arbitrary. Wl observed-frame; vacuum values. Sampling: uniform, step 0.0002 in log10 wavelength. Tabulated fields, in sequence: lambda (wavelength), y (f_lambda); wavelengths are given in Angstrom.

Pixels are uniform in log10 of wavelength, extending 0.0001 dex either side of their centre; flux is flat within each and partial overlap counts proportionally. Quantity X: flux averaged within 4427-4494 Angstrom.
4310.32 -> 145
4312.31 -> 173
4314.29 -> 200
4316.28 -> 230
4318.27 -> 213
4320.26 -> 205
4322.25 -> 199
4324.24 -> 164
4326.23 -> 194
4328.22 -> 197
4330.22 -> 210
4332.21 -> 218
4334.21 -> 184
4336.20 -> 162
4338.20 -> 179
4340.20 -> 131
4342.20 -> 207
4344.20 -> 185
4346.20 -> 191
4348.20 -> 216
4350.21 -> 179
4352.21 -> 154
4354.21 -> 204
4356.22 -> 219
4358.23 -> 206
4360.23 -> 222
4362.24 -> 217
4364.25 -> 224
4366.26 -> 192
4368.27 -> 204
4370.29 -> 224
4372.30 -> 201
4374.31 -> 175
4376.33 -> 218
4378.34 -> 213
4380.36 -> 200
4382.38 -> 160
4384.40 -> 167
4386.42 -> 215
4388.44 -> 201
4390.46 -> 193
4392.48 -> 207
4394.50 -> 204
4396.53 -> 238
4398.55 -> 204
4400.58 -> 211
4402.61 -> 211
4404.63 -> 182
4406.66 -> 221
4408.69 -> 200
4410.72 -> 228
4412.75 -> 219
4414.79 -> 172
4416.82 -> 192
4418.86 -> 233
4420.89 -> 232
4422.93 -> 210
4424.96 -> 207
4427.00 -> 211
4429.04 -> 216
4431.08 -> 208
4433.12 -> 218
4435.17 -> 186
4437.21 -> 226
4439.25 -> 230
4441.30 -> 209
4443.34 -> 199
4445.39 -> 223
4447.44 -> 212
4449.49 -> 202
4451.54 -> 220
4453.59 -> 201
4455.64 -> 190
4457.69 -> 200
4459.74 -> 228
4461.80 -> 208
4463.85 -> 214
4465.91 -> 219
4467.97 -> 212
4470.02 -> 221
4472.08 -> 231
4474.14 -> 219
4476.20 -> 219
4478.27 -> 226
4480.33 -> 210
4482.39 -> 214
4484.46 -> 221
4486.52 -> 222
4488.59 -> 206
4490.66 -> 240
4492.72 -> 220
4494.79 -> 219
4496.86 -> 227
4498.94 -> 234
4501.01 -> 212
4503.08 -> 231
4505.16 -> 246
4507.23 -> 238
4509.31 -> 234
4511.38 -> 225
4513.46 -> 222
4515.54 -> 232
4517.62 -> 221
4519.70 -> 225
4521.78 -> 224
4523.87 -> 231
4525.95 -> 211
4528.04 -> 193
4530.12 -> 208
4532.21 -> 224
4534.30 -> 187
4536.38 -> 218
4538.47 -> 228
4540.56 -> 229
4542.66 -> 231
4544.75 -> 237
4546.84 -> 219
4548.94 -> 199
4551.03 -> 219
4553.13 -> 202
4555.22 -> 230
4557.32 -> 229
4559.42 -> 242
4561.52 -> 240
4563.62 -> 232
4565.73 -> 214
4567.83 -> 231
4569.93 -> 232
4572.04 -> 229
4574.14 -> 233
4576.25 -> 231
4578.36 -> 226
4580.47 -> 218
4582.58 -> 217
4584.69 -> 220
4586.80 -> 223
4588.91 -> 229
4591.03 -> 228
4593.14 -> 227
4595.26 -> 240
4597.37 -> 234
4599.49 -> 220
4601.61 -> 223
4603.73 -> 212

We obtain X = 215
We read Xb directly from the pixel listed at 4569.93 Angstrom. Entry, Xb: 232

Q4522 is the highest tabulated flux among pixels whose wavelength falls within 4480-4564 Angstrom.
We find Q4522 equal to 246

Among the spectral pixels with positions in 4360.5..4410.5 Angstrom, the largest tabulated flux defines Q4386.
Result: 238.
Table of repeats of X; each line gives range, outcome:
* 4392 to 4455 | 211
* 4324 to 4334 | 198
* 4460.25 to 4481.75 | 218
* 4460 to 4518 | 223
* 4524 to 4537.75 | 209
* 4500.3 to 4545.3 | 223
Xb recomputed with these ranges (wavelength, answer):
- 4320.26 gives 205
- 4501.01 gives 212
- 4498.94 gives 234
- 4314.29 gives 200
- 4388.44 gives 201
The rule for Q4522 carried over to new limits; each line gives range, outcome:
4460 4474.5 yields 231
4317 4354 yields 218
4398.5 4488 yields 233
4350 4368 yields 224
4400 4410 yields 221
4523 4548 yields 237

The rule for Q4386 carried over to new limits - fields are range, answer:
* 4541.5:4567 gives 242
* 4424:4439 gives 226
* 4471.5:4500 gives 240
